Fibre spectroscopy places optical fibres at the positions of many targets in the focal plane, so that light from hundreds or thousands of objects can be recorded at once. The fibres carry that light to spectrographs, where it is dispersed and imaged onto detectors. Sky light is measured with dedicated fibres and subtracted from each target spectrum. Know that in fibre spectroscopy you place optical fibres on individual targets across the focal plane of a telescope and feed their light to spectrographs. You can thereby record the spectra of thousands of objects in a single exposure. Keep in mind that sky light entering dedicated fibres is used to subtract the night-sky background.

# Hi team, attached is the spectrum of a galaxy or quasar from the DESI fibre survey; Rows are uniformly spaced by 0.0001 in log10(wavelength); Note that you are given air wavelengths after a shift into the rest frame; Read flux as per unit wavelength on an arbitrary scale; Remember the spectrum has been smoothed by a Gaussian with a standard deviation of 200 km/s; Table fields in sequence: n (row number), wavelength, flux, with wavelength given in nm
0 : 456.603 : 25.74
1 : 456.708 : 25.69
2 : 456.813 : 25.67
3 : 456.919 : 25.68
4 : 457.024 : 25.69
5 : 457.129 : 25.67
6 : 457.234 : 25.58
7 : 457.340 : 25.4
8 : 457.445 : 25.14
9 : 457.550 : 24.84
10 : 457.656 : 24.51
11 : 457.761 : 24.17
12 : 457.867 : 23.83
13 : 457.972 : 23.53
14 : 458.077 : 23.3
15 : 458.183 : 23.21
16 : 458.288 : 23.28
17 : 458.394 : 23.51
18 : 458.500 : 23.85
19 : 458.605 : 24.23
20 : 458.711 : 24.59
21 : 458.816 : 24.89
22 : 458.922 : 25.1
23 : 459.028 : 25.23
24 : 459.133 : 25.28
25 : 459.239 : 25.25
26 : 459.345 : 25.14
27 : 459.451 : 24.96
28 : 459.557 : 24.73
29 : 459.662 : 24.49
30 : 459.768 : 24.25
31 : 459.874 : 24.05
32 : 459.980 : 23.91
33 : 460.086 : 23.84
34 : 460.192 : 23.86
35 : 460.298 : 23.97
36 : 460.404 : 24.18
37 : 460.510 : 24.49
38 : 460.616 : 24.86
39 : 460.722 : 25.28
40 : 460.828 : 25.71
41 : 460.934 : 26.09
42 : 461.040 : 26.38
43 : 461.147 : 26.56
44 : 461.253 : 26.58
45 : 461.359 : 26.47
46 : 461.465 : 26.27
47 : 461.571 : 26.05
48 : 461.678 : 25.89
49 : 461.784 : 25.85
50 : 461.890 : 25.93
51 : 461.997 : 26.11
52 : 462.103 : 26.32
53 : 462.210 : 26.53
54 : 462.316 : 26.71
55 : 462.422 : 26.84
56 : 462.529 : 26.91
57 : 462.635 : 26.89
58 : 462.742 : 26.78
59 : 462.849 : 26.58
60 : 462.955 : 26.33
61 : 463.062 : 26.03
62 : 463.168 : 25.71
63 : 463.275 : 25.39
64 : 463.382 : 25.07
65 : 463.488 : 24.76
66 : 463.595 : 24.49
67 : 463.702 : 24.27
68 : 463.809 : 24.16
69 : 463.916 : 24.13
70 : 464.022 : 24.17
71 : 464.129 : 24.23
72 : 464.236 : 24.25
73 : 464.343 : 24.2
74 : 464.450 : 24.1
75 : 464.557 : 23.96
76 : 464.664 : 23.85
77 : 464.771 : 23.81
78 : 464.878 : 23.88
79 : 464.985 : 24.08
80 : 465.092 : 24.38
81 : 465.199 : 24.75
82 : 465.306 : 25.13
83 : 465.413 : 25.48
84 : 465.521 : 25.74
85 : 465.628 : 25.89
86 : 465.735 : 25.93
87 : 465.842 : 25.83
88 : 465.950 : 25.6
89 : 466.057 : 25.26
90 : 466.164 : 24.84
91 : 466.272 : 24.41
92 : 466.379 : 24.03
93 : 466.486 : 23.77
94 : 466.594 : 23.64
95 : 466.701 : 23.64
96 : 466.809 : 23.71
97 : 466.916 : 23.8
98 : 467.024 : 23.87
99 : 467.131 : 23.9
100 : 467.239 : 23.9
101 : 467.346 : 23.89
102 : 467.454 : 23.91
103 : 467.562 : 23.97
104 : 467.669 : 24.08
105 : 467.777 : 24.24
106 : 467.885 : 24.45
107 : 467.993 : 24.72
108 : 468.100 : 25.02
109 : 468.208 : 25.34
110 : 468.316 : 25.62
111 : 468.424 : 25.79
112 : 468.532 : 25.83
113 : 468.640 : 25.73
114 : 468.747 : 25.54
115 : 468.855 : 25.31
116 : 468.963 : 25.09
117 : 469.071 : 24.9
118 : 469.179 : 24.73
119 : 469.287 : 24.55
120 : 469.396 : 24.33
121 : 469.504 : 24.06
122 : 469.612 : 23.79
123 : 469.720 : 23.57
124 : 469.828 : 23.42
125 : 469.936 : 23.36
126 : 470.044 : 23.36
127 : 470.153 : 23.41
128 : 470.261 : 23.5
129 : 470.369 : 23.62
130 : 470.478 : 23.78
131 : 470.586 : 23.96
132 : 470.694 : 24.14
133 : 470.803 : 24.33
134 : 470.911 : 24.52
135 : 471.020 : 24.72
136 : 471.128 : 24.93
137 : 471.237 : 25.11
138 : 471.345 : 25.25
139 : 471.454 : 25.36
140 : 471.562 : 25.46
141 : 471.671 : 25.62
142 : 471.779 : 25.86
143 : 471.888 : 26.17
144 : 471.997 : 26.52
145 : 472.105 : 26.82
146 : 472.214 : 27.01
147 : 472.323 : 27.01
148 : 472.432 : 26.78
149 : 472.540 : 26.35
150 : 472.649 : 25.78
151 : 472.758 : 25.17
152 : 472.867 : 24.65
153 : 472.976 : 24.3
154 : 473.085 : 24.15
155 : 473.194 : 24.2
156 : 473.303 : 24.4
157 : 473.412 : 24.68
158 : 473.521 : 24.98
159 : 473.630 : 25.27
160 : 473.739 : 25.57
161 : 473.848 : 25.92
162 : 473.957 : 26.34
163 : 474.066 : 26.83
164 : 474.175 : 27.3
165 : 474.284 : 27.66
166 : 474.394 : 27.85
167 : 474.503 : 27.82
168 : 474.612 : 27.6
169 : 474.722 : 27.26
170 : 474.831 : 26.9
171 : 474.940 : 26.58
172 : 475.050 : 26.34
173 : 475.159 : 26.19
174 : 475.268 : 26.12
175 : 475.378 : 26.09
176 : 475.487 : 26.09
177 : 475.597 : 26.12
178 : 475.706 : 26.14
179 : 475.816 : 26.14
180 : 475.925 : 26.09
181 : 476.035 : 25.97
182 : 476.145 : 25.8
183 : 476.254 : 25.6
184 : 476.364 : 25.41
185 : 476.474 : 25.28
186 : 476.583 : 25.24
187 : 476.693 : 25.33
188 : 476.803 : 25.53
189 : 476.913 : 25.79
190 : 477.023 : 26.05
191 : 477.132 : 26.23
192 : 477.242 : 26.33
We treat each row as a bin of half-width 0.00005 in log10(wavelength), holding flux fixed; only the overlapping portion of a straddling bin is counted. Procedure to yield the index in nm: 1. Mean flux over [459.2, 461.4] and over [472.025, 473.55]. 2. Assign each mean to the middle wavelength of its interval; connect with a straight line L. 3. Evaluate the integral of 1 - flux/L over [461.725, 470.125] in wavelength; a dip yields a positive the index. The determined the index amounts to 0.12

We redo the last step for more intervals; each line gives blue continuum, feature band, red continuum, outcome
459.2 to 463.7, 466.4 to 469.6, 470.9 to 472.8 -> 0.15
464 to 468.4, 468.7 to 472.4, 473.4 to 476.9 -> 0.07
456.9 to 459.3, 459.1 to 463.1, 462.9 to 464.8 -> -0.16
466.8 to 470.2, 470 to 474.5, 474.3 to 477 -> 0.00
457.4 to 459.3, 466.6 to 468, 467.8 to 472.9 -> 0.05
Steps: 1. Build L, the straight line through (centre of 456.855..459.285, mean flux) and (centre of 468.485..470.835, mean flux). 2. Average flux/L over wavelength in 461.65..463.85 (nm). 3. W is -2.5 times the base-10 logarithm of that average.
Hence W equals -0.06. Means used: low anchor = 24.6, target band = 25.9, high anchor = 24.3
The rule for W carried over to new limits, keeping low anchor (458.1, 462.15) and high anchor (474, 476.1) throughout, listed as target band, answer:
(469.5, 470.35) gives 0.112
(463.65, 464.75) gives 0.059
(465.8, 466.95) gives 0.056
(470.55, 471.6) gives 0.062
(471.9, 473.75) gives 0.038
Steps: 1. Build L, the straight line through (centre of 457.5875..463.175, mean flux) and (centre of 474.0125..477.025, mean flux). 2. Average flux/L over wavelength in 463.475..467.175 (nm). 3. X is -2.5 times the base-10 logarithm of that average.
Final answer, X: 0.05 mag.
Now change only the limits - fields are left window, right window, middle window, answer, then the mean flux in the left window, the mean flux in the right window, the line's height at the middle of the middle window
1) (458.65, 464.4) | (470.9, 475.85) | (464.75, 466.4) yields 0.02 mag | 25.3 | 26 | 25.5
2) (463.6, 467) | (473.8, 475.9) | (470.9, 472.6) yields 0.00 mag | 24.5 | 26.7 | 26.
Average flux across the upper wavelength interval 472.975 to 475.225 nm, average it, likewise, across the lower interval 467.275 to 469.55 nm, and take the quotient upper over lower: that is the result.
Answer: 1.05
